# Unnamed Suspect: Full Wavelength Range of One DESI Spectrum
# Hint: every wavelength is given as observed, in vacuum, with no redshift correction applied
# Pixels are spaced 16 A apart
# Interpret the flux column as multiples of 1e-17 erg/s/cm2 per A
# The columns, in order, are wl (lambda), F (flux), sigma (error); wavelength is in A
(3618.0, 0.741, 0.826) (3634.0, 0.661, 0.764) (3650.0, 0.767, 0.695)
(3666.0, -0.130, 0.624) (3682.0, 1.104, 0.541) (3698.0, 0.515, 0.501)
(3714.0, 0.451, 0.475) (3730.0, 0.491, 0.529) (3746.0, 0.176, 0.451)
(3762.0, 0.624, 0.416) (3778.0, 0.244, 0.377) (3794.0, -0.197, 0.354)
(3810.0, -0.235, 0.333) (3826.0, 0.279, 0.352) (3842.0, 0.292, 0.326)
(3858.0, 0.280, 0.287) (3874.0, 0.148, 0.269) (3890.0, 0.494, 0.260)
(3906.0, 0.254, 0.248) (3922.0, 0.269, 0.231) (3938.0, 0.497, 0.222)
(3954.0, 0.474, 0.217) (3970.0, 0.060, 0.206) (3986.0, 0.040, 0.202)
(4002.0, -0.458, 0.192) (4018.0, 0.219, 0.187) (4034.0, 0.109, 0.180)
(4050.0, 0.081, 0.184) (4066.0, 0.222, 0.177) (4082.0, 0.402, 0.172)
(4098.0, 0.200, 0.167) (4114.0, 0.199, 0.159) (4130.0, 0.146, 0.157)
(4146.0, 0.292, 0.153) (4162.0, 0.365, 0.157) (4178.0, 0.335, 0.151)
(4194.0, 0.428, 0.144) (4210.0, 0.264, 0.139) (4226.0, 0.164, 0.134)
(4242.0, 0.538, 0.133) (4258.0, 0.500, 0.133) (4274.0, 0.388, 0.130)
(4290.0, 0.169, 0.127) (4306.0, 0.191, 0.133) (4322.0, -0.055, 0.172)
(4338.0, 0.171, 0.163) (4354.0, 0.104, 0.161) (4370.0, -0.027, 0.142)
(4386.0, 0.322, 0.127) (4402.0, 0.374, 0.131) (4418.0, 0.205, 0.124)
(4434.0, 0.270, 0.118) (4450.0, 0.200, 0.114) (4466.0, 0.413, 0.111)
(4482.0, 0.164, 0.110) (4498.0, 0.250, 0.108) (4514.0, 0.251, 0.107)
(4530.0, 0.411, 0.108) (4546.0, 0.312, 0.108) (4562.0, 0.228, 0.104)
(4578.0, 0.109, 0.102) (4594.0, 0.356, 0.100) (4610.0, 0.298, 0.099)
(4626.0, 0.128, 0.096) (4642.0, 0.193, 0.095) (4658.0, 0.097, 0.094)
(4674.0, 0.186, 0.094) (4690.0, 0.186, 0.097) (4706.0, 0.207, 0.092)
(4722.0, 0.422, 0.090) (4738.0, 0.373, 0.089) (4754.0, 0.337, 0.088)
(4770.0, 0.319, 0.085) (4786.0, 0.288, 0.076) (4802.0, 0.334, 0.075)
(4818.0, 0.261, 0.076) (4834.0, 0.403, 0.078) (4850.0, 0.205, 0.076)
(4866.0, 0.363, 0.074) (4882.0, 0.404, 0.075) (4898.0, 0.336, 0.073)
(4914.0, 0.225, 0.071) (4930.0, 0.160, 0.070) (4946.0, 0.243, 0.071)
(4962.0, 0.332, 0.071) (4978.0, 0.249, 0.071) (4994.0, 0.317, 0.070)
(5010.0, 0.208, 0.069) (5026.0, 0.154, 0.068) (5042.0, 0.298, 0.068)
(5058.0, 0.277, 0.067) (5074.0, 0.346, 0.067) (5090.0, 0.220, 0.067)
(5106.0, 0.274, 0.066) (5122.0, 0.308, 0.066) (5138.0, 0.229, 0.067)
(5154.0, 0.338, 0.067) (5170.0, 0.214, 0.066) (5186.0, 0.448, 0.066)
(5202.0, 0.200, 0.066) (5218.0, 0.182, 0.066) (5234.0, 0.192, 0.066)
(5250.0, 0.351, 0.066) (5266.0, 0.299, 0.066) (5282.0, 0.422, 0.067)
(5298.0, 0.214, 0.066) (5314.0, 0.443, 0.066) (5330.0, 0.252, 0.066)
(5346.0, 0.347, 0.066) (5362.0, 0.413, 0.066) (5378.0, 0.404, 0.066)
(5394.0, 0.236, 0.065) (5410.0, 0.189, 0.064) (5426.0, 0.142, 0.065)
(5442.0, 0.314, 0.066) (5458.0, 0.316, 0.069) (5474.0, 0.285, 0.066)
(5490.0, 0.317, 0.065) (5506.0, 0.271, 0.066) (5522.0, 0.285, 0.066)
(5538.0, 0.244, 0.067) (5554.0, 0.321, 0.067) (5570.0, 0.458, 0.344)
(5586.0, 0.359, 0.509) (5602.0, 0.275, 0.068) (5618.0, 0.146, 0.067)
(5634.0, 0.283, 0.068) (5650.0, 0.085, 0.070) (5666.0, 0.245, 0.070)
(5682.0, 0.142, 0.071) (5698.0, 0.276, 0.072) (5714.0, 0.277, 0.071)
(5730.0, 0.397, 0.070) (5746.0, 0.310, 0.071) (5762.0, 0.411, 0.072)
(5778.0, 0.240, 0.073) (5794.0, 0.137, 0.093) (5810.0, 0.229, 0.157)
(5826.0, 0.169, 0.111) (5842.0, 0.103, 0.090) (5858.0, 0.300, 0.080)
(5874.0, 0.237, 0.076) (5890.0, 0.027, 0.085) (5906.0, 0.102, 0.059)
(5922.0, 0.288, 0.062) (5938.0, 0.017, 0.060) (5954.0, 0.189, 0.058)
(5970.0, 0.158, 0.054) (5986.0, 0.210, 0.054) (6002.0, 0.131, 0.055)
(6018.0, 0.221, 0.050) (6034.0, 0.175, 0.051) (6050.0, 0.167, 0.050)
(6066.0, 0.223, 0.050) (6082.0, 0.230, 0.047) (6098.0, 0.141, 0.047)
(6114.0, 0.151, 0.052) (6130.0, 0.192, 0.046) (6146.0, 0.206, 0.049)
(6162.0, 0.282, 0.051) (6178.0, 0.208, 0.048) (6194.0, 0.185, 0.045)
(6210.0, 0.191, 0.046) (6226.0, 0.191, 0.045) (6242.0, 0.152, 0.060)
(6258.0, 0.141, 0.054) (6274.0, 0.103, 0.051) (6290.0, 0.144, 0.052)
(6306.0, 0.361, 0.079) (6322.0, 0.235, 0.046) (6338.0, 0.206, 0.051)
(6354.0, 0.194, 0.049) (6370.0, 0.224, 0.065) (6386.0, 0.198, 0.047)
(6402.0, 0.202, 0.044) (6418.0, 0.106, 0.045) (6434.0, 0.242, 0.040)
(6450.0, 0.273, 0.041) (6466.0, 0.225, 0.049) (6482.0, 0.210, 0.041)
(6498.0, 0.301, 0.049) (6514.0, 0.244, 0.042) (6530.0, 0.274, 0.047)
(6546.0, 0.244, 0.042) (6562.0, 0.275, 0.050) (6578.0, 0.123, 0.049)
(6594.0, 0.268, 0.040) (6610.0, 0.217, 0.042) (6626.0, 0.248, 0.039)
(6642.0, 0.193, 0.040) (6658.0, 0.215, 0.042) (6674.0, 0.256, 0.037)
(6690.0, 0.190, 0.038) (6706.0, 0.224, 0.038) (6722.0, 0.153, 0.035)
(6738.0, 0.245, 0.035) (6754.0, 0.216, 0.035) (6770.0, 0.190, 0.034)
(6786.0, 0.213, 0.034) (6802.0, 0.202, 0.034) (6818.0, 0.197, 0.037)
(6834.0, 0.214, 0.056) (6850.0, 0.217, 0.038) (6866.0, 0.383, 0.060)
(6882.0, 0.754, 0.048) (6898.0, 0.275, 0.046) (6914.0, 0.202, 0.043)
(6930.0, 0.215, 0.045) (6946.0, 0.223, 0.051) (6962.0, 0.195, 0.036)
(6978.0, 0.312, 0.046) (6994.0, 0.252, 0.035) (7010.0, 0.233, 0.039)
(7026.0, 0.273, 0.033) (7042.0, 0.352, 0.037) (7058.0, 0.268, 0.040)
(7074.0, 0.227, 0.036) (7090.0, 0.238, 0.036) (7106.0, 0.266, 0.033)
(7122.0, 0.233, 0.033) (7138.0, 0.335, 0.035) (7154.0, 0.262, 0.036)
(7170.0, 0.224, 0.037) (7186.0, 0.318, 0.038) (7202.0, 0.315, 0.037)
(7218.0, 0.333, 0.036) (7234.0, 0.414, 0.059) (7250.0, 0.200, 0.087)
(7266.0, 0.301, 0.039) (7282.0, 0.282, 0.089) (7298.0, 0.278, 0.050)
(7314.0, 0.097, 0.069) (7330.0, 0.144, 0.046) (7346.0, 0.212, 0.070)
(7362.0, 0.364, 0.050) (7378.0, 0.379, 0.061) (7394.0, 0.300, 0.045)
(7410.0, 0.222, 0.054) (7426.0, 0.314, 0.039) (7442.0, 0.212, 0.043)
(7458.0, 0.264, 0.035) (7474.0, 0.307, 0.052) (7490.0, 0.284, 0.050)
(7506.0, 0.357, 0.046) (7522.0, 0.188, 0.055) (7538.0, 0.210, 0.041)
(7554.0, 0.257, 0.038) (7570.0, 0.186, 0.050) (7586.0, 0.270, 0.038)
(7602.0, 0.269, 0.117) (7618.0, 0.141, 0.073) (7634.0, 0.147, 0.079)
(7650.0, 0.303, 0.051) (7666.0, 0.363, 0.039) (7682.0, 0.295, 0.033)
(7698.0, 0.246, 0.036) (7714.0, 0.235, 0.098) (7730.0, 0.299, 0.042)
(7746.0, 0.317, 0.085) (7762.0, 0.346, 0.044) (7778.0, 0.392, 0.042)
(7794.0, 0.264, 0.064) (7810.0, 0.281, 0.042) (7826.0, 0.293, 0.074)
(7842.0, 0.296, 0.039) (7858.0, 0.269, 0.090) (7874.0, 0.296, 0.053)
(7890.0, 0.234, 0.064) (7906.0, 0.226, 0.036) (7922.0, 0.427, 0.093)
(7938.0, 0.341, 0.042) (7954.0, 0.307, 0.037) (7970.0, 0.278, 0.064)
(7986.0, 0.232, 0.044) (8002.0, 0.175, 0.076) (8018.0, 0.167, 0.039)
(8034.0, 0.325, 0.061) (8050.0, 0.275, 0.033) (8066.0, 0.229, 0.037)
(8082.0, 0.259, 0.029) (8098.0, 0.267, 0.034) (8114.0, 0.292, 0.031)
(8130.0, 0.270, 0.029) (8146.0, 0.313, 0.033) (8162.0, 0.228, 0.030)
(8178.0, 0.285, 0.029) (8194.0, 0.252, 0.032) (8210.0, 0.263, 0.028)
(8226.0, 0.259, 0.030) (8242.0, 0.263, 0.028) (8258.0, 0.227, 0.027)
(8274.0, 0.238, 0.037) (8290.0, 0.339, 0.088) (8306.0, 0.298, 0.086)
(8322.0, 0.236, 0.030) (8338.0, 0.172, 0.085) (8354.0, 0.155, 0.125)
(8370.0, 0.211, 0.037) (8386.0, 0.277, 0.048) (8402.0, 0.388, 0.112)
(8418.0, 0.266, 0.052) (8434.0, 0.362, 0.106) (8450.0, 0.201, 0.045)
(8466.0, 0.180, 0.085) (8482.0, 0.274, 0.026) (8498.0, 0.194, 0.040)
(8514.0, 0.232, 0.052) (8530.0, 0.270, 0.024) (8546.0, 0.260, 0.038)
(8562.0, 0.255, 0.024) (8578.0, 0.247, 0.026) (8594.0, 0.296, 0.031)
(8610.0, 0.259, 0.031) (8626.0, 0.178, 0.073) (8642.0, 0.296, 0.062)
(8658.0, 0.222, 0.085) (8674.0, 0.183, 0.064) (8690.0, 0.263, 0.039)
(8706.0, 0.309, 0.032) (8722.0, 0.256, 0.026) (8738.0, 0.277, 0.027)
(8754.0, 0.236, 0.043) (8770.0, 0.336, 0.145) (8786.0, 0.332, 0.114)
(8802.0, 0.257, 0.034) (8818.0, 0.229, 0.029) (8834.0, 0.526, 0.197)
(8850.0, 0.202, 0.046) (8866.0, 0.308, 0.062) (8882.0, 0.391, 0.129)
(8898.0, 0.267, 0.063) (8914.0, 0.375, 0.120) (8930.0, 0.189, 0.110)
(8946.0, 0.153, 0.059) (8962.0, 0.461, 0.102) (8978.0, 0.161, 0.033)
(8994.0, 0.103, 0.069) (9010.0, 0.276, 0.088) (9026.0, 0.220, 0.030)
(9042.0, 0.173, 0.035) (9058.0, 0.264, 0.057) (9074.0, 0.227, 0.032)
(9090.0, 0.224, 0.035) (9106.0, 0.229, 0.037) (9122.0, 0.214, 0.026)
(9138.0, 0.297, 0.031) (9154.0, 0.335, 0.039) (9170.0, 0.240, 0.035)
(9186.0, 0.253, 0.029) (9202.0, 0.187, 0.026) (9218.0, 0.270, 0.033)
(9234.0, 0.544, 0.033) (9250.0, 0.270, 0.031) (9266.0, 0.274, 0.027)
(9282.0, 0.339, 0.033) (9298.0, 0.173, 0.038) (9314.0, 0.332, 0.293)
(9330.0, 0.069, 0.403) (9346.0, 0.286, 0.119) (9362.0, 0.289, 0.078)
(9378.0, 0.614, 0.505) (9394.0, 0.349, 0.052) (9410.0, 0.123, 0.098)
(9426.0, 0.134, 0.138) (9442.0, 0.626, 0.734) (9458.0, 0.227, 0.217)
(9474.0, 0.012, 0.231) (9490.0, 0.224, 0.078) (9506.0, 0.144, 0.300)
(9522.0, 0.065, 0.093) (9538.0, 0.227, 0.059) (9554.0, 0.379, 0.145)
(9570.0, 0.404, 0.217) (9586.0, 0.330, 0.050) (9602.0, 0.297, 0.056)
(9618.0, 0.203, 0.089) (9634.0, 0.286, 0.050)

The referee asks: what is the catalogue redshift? 0.844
